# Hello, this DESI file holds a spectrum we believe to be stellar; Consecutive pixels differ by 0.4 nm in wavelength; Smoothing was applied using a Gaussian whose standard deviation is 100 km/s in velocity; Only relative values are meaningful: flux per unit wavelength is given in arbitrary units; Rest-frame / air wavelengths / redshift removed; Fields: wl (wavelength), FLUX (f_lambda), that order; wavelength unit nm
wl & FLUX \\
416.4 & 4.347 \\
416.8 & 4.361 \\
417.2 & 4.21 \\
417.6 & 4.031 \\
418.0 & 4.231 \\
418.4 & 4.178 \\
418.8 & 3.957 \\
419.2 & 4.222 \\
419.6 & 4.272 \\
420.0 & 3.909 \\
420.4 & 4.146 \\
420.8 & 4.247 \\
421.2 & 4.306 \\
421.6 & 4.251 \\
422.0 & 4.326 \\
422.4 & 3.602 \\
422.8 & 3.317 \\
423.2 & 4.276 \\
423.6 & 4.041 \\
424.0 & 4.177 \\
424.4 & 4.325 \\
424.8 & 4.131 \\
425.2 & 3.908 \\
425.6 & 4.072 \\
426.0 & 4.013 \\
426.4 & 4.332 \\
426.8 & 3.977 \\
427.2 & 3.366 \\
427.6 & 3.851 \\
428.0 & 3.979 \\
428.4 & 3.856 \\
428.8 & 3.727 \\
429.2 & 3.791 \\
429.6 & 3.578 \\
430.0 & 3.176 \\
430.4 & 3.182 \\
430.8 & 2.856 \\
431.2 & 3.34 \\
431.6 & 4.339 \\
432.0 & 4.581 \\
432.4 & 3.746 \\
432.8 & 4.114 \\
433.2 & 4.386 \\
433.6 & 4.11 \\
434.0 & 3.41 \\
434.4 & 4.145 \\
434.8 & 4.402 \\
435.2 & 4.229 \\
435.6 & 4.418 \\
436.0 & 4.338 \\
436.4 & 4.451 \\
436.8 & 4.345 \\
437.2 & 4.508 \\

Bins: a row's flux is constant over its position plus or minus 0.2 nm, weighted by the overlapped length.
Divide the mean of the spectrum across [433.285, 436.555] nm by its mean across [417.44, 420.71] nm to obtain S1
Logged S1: 1.02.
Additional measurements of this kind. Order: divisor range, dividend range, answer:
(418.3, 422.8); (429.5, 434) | 0.92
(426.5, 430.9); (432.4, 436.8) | 1.16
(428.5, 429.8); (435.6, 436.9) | 1.18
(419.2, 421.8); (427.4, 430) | 0.89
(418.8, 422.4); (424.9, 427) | 0.98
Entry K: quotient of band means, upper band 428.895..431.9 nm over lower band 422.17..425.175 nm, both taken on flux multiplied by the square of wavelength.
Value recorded 0.9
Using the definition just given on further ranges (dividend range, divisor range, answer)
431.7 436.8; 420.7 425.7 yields 1.09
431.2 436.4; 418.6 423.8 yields 1.09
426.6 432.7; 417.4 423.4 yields 0.95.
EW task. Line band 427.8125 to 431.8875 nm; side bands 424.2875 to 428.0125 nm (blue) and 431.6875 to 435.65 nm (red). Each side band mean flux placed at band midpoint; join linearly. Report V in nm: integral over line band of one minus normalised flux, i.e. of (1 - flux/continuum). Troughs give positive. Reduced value 0.465 nm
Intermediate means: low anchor 3.99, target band 3.6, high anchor 4.15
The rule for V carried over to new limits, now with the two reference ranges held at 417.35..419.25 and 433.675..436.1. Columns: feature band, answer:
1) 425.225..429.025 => 0.21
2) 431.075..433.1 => 0.04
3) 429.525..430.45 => 0.19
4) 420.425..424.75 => 0.04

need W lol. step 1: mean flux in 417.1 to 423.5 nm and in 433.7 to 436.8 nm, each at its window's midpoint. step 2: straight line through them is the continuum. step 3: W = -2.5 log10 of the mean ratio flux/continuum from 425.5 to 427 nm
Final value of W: 0.01 mag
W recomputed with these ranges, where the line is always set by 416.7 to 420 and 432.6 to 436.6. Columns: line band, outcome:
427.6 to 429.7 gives 0.104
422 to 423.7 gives 0.085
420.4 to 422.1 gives -0.025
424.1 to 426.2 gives 0.022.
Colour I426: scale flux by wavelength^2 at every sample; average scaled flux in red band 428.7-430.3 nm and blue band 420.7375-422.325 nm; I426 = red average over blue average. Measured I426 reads 0.87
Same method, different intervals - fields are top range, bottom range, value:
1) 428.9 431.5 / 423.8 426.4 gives 0.84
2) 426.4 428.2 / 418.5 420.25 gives 0.98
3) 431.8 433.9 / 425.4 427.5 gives 1.08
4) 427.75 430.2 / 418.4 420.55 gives 0.94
